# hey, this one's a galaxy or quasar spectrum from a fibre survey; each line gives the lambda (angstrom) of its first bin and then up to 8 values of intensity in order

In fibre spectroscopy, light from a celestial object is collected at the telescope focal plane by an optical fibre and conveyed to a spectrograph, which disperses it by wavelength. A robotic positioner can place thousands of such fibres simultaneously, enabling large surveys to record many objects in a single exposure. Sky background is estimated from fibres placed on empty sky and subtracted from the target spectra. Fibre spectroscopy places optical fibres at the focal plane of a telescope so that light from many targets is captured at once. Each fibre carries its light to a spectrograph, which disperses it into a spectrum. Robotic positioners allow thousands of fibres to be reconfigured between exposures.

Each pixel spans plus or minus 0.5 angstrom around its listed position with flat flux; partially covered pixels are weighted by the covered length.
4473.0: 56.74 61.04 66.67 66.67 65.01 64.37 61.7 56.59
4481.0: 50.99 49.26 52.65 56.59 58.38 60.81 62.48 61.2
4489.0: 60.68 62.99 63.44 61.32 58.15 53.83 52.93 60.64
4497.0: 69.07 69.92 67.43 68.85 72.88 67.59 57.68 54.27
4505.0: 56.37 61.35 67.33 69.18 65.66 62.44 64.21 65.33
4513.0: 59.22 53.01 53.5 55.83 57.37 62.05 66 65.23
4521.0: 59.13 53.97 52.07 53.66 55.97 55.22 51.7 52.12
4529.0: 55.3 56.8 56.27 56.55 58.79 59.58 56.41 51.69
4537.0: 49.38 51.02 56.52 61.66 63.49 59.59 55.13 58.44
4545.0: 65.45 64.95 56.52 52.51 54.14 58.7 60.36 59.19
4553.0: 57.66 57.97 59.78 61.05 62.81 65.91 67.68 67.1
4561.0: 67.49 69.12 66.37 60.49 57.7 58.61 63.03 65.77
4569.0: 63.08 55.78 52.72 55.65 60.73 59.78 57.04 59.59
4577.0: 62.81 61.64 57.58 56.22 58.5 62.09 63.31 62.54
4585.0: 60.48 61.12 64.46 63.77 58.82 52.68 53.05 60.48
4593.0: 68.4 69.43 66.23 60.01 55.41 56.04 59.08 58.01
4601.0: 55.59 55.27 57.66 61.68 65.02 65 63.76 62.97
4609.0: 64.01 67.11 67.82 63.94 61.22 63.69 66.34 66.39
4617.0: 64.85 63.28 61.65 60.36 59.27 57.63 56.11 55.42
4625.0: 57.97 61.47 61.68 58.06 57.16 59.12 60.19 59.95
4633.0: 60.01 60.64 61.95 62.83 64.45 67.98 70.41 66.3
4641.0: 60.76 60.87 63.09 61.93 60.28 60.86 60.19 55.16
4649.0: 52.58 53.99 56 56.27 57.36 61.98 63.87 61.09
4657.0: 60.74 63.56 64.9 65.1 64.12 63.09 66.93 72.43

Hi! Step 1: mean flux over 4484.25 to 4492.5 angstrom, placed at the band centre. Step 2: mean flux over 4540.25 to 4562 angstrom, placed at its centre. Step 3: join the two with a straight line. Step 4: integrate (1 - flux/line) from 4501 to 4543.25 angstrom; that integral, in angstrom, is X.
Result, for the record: 1.9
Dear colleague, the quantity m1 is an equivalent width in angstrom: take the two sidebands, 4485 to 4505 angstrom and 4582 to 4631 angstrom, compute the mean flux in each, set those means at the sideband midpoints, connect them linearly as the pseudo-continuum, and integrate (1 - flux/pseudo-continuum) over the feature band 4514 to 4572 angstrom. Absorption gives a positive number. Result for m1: 2.8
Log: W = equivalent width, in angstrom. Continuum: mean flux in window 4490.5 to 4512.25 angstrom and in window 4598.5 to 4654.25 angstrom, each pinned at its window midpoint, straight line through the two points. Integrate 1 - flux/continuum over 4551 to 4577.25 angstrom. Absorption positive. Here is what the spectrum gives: 0.3 angstrom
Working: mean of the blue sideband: 63.2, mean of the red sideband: 61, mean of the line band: 61.3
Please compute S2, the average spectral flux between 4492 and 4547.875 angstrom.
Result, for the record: 59.3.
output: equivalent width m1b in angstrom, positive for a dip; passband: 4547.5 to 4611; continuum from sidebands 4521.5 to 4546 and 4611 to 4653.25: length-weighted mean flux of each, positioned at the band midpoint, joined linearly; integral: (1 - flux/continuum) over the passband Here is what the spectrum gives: -2.7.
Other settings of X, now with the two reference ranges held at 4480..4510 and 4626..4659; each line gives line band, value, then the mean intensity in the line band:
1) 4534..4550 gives 0.98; 57.3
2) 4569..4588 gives 0.36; 59.8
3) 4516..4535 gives 1.24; 57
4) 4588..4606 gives 0.30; 59.8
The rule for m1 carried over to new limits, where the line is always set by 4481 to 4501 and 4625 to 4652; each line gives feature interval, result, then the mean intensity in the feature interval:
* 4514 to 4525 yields 0.6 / 57.6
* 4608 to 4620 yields -0.7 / 64.3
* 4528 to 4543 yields 1.0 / 56.4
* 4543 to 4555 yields 0.4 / 58.6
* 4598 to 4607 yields 0.1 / 59.7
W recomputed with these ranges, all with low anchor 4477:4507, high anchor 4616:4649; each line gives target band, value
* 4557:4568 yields -0.6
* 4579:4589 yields 0.0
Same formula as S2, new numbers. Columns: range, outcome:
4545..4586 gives 60.7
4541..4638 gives 60.9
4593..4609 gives 61.1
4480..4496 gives 57.8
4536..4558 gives 58.4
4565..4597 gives 60.4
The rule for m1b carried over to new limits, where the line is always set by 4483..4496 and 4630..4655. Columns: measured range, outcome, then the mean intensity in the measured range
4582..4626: -0.7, 61.3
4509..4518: 0.0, 59.4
